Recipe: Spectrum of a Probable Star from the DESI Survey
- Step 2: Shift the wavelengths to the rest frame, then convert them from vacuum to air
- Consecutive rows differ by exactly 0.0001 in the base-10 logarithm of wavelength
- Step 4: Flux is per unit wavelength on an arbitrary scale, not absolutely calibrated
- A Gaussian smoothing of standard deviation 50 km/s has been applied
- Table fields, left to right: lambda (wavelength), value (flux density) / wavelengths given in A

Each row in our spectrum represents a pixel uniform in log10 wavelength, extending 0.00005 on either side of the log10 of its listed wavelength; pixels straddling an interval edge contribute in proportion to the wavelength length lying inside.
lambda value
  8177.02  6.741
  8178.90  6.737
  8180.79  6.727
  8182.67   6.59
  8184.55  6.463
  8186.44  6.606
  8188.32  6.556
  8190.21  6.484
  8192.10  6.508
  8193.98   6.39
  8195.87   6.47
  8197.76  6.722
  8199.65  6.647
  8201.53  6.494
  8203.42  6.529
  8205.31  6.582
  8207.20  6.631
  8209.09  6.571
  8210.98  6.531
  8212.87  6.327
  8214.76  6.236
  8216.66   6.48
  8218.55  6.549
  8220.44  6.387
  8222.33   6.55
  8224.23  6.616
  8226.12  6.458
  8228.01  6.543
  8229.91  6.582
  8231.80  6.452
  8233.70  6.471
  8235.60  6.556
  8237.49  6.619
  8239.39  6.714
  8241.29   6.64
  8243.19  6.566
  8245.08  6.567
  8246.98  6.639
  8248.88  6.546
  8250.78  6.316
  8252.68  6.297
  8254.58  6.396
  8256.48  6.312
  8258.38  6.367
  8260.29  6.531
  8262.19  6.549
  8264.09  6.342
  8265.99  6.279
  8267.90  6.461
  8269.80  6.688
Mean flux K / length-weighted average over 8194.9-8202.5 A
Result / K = 6.58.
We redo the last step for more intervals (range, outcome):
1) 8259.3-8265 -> 6.47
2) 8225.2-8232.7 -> 6.51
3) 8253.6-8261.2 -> 6.4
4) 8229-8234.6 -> 6.5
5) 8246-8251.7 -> 6.5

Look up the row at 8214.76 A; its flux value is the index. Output 6.236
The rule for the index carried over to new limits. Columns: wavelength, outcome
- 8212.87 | 6.327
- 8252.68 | 6.297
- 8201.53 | 6.494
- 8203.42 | 6.529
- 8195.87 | 6.47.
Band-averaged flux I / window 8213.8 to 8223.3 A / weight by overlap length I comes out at 6.44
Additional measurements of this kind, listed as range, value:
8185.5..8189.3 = 6.58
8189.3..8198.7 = 6.51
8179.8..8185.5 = 6.59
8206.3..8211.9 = 6.58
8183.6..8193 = 6.52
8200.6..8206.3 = 6.53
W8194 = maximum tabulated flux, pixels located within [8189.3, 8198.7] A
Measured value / 6.722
